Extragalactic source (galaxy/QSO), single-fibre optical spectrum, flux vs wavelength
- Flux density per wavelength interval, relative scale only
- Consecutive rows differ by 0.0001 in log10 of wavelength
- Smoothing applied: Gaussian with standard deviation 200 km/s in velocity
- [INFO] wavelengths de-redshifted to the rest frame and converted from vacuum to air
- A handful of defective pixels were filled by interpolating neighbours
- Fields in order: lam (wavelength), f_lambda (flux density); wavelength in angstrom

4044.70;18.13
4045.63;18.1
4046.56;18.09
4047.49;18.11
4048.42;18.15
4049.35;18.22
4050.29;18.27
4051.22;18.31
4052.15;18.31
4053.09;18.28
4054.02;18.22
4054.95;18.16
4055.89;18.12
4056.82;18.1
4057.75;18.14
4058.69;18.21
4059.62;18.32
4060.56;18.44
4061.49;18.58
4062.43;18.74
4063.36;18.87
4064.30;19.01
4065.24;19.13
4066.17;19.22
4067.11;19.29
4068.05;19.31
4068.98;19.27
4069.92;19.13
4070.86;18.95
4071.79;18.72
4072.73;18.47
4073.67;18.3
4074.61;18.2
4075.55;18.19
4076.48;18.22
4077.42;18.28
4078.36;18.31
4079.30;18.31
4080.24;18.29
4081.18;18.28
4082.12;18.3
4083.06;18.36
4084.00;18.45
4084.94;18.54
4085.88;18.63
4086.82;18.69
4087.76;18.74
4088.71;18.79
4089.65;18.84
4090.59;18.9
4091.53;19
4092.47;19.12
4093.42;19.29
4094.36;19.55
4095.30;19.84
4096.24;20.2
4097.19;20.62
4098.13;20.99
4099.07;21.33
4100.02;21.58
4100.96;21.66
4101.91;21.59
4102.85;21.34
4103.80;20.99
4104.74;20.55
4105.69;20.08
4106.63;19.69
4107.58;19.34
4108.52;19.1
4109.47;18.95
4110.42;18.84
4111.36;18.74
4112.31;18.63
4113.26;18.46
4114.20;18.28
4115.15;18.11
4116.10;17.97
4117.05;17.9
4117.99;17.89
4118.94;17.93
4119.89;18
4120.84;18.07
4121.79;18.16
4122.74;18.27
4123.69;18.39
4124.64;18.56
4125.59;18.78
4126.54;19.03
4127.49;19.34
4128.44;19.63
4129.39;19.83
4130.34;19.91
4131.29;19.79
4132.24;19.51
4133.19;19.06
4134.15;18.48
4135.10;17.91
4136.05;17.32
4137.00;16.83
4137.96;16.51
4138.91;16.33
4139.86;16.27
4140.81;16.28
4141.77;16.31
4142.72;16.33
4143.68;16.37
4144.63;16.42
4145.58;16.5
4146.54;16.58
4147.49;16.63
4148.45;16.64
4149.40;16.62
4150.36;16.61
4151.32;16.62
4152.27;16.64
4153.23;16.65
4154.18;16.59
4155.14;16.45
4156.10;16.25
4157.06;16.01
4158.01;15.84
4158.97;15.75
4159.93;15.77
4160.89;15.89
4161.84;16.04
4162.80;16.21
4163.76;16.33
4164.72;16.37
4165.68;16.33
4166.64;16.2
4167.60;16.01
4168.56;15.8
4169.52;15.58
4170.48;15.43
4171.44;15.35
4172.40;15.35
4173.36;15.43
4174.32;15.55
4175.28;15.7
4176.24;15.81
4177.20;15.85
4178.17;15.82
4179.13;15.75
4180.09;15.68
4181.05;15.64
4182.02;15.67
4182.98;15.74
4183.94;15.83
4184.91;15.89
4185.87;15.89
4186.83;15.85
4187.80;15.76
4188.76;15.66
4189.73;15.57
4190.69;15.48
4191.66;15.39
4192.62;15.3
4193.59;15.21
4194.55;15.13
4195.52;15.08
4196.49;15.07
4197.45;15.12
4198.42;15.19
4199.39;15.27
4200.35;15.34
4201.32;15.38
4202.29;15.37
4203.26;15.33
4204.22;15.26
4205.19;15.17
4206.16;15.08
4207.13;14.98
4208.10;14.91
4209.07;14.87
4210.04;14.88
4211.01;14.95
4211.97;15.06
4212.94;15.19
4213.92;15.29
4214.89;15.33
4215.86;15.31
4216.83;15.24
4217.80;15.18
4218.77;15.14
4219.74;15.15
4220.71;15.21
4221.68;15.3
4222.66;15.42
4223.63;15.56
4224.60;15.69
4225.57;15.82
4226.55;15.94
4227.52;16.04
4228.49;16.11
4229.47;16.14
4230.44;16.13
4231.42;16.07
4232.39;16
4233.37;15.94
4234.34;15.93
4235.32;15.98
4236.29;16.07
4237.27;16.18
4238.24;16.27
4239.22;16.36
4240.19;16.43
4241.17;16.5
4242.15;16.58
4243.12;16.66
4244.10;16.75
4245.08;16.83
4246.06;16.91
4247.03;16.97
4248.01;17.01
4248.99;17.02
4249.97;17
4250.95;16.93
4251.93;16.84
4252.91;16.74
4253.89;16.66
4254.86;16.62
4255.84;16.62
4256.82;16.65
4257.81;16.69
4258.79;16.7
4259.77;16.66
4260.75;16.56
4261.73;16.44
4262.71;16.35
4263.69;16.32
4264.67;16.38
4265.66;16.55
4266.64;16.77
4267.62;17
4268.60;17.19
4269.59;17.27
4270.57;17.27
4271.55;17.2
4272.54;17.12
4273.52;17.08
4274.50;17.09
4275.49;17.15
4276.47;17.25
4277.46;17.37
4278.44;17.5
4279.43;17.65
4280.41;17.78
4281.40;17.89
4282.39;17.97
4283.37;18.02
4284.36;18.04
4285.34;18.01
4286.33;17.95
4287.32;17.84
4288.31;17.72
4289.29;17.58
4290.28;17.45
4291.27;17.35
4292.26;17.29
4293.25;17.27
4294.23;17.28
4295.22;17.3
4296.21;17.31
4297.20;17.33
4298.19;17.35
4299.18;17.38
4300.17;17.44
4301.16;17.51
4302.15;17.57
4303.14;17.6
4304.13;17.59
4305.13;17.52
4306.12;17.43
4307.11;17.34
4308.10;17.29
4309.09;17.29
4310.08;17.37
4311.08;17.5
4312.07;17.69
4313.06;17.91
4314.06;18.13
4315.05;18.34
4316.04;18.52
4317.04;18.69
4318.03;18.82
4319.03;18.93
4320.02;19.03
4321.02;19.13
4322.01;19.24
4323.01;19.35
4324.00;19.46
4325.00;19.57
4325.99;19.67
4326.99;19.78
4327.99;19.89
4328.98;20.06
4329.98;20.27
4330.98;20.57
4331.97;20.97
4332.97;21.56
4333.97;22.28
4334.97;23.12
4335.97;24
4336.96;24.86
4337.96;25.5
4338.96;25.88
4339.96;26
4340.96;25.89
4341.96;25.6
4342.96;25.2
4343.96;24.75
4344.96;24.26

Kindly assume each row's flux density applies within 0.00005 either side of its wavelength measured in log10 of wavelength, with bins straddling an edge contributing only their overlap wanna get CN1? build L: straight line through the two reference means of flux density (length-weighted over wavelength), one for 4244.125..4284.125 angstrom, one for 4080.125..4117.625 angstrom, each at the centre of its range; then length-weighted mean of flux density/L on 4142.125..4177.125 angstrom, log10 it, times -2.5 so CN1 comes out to 0.15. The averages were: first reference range 19.4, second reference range 17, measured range 16.1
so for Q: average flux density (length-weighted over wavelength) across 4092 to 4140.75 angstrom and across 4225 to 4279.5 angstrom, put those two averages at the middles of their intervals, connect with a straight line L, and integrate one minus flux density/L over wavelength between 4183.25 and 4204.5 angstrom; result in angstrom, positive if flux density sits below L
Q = 2.7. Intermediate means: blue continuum 19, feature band 15.4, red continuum 16.6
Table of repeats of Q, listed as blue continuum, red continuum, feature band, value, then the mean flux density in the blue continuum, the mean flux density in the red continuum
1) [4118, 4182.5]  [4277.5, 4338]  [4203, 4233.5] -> 3.8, 16.9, 18.7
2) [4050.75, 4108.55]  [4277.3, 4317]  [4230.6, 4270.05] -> 3.0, 19.1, 17.6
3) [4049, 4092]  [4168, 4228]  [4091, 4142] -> -4.5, 18.6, 15.4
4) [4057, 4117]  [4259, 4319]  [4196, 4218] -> 3.6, 19.1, 17.4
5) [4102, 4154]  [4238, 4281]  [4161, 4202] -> 4.6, 18.1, 16.9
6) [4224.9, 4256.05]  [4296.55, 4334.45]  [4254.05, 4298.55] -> 0.8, 16.4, 18.7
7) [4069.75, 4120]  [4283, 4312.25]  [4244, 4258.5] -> 0.9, 19.1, 17.5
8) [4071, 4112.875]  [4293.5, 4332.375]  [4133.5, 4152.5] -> 2.3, 19.3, 18.4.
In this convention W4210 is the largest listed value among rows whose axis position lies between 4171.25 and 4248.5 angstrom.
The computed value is 17.01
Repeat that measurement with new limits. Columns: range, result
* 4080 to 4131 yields 21.66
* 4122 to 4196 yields 19.91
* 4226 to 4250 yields 17.02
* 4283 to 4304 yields 18.04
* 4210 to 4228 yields 16.04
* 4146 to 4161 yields 16.65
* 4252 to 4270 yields 17.27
